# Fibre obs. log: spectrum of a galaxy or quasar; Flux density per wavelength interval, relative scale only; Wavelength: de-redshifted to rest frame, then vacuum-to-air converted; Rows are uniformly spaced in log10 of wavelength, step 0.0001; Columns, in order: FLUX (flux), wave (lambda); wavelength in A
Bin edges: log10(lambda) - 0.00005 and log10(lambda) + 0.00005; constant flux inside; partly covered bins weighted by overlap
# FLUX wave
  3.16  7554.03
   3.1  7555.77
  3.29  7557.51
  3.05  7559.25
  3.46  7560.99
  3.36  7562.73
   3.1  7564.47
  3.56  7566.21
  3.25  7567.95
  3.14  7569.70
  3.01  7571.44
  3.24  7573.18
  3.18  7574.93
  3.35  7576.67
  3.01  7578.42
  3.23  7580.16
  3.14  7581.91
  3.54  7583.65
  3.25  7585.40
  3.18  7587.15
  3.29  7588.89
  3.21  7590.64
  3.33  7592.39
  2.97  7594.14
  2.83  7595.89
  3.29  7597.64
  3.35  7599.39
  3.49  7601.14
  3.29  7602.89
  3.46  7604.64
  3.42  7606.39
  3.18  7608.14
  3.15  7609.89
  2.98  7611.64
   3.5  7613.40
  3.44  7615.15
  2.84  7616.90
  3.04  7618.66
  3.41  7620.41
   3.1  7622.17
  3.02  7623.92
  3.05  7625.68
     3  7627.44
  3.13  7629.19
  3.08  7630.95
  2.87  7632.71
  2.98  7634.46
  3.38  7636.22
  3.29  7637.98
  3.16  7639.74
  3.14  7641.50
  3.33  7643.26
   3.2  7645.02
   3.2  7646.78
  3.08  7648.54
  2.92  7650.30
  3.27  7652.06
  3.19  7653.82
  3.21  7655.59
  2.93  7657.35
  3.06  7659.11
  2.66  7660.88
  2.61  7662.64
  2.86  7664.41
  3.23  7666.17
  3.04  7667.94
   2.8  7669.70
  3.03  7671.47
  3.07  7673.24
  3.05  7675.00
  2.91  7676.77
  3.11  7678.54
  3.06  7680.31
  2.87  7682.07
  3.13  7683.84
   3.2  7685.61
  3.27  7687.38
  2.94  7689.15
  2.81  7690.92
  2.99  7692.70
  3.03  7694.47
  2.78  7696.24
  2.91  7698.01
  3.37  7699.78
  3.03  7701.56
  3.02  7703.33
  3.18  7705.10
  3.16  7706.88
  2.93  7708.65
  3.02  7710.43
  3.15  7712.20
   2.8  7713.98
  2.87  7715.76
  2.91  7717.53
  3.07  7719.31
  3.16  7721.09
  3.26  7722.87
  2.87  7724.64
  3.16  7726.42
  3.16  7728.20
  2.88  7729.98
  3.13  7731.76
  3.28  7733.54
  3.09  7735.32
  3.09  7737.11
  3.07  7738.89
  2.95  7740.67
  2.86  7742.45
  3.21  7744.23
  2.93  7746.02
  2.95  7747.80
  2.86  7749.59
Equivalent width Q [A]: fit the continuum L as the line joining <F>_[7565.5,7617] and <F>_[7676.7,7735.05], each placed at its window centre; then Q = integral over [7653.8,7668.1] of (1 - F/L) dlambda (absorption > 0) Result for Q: 0.7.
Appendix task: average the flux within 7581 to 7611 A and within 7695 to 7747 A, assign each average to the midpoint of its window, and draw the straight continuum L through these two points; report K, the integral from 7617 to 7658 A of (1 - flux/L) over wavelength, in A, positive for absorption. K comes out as 0.8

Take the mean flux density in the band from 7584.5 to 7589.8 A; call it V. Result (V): 3.24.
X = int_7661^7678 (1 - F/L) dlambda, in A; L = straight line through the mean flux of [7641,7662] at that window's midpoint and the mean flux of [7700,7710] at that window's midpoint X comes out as 0.8 A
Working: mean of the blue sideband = 3.09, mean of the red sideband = 3.08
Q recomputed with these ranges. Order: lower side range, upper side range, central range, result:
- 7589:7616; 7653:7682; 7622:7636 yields 0.5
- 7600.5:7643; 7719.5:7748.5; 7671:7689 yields 0.3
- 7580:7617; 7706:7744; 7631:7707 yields 2.0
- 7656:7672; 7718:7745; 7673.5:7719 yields -0.4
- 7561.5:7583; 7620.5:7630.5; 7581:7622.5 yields -1.2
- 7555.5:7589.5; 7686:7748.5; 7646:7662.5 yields 0.5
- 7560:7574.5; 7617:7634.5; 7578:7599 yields -0.1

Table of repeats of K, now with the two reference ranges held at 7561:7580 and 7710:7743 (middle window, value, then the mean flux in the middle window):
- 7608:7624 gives 0.0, 3.17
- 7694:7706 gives 0.1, 3.05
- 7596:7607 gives -0.5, 3.34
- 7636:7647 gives -0.3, 3.24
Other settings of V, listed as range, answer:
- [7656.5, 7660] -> 2.99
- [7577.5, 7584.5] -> 3.23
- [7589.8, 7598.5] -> 3.12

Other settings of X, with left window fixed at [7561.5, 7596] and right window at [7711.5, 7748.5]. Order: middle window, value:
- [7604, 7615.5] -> -0.4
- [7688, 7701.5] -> 0.4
